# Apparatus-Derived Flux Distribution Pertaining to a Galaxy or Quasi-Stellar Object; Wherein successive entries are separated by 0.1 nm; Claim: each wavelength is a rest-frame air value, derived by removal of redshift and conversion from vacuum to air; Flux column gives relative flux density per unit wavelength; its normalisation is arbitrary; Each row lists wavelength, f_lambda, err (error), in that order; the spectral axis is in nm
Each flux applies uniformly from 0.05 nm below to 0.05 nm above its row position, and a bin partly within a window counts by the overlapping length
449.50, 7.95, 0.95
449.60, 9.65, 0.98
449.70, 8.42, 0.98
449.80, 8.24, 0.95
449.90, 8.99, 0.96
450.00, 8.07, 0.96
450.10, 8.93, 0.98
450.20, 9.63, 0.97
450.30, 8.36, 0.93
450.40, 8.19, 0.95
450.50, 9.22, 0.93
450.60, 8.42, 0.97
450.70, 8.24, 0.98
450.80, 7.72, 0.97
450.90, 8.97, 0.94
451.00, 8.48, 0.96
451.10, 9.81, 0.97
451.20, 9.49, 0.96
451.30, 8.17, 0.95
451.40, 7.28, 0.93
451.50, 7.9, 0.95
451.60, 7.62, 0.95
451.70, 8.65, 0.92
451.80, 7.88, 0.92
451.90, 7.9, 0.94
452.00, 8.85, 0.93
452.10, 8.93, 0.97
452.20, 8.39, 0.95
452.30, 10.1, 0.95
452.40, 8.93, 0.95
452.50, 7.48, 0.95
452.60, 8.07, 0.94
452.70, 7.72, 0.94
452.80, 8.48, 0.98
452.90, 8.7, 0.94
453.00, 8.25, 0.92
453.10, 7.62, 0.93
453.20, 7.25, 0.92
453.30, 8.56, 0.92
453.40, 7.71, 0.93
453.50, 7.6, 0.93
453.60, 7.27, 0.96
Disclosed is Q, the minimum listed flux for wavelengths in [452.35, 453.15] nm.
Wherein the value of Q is 7.48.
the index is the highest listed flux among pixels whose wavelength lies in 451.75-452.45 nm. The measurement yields 10.1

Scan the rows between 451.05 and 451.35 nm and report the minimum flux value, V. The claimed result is 8.17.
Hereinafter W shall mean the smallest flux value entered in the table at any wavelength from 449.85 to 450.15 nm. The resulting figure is 8.07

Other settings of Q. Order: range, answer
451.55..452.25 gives 7.62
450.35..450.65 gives 8.19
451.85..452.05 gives 7.9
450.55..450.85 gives 7.72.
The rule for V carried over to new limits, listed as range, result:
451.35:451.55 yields 7.28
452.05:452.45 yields 8.39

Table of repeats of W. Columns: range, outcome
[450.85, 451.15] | 8.48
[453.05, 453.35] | 7.25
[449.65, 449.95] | 8.24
